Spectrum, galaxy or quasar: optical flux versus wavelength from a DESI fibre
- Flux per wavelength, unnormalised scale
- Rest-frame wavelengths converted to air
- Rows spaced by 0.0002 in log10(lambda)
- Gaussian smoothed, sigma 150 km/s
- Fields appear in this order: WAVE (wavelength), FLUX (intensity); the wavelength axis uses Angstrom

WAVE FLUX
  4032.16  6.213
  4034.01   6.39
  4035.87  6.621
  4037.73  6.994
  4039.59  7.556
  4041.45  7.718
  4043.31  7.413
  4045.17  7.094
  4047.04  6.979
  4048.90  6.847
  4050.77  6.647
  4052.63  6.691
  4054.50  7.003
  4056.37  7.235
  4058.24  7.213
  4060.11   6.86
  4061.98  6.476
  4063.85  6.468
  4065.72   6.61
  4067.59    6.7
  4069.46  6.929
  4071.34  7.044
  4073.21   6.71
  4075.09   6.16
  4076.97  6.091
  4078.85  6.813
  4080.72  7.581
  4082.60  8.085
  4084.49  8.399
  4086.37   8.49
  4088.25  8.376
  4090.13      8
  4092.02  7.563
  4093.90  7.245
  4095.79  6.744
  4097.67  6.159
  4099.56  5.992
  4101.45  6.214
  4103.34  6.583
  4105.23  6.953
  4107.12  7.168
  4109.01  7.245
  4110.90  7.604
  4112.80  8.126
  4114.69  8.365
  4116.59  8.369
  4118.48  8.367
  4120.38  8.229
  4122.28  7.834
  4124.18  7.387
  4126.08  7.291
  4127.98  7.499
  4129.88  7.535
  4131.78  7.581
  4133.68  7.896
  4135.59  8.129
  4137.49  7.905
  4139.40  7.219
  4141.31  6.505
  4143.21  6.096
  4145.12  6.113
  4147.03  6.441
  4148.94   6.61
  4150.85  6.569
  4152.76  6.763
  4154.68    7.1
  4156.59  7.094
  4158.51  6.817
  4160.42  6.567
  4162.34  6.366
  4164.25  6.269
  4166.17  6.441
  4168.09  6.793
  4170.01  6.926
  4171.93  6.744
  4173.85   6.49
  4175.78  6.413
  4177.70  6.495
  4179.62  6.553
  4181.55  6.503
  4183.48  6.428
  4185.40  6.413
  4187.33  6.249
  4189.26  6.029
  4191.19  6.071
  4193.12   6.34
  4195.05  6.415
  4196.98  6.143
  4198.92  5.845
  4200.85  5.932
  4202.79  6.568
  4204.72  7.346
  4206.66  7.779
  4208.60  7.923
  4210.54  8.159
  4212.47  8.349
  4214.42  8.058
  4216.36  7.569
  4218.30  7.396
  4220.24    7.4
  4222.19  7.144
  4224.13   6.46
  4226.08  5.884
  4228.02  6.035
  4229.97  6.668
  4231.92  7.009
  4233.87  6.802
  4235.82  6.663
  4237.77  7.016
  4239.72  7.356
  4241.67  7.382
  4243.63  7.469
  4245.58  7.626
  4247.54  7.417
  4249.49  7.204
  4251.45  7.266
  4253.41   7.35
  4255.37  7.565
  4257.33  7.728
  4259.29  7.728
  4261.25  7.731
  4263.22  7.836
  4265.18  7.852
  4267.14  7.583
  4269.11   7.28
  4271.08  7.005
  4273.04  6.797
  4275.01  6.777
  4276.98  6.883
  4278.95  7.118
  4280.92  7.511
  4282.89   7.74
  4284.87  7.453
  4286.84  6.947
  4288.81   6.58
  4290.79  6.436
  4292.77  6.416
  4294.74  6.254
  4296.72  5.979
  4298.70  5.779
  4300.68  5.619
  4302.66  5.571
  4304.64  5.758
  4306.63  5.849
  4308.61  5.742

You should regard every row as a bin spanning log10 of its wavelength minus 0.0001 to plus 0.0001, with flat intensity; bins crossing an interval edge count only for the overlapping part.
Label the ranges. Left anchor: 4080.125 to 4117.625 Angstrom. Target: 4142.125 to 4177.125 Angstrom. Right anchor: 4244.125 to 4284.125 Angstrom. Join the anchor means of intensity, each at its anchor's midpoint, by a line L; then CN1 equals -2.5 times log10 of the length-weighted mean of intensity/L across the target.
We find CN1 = 0.132 mag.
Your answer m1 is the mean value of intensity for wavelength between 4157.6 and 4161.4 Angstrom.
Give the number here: 6.69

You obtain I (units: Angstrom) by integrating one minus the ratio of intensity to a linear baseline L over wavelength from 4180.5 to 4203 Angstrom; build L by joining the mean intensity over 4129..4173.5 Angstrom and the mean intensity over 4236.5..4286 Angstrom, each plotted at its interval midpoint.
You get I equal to 2.6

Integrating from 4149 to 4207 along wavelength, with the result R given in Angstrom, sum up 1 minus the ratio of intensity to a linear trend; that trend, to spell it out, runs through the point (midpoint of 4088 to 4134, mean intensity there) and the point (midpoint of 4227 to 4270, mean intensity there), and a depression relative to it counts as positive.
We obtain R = 6.55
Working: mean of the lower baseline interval 7.43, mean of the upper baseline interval 7.3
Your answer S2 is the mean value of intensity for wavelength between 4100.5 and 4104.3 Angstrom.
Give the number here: 6.4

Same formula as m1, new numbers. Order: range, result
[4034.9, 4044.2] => 7.26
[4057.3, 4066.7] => 6.73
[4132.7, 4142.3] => 7.53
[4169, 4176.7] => 6.64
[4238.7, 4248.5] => 7.45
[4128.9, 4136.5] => 7.78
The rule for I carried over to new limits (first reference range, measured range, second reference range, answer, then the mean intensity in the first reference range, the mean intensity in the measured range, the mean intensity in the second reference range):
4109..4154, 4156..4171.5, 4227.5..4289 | 1.5 Angstrom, 7.4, 6.65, 7.25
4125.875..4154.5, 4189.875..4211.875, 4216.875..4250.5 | 0.7 Angstrom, 7.07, 6.79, 7.01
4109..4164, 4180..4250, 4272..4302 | 0.5 Angstrom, 7.28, 6.91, 6.67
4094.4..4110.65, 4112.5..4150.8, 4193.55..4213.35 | -3.7 Angstrom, 6.69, 7.44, 7.02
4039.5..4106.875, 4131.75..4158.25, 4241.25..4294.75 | 0.5 Angstrom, 7.04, 6.97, 7.26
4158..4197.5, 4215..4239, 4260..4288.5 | 0.1 Angstrom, 6.45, 6.86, 7.31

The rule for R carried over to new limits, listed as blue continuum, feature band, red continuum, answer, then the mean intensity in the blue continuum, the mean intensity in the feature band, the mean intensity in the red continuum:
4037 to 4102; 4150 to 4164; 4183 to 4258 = 0.6 Angstrom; 7.07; 6.73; 6.99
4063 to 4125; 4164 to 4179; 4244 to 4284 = 1.5 Angstrom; 7.29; 6.59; 7.4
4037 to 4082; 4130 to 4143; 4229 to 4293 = -0.8 Angstrom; 6.92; 7.46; 7.23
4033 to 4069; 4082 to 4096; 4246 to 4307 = -2.0 Angstrom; 6.92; 7.91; 6.95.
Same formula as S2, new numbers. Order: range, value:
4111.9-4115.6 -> 8.26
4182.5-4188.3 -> 6.36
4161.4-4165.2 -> 6.33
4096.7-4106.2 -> 6.39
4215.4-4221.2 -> 7.46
